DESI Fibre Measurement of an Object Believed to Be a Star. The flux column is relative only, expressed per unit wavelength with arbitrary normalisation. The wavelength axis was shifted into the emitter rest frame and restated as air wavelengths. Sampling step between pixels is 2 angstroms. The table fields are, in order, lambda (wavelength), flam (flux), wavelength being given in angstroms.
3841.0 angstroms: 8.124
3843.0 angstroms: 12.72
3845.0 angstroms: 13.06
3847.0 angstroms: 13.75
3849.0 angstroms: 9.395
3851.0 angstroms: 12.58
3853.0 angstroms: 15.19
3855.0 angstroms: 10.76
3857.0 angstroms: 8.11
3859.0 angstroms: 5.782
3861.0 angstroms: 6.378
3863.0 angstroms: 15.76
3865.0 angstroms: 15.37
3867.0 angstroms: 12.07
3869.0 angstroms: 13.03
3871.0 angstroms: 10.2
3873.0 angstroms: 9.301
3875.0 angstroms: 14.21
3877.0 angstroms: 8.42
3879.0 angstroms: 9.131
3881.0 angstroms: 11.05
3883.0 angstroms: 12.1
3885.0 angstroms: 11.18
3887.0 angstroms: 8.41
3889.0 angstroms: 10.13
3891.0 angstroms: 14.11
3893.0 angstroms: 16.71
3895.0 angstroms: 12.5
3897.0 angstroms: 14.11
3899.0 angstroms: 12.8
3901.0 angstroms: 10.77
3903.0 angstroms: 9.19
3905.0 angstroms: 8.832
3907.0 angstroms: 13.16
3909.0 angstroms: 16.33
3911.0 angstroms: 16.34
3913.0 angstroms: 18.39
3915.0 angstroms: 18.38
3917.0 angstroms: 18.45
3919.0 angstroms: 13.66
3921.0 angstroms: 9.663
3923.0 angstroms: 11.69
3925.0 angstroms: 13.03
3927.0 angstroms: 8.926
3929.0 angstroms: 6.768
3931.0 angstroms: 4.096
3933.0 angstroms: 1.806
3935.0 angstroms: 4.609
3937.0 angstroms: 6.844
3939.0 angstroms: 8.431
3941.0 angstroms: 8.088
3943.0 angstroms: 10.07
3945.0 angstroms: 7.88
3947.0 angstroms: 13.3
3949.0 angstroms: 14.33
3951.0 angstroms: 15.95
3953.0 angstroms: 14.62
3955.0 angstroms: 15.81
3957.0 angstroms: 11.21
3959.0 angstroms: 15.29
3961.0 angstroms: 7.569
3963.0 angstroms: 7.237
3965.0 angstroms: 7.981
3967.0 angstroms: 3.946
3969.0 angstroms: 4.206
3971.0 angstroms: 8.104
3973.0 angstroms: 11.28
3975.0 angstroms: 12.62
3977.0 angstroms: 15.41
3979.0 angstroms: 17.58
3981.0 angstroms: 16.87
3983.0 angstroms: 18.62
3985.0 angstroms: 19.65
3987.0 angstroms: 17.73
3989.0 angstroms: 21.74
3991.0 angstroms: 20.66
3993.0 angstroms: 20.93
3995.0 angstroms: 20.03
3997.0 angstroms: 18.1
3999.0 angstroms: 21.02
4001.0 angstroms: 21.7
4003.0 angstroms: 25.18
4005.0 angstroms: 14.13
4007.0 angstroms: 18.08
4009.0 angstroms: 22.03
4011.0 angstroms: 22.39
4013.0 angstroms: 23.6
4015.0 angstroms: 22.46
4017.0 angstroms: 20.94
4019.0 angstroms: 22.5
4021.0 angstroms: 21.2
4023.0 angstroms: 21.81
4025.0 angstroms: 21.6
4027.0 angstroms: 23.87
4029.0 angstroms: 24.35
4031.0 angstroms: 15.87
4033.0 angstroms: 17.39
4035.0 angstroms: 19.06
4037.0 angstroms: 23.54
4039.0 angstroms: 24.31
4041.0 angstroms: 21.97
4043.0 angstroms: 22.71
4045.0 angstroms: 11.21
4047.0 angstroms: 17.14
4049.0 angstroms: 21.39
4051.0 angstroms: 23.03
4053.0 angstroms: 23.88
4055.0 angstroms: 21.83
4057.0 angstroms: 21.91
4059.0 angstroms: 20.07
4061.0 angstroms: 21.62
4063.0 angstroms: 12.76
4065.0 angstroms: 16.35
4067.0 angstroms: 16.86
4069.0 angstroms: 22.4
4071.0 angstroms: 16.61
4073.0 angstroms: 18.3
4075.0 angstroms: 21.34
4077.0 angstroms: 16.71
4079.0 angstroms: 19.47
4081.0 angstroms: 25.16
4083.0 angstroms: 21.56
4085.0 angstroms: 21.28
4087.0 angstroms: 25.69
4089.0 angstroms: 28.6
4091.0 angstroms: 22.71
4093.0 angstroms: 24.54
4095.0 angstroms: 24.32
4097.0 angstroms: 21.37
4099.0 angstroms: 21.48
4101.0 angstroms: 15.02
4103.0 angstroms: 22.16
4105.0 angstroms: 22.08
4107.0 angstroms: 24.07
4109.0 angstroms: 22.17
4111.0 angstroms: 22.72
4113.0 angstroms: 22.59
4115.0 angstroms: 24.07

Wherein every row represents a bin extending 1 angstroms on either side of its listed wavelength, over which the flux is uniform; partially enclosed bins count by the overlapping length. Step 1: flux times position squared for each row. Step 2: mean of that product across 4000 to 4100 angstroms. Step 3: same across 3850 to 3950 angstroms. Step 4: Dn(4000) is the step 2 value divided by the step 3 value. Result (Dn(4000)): 2.0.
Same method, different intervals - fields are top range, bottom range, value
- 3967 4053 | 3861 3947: 1.79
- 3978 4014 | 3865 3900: 1.79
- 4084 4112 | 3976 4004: 1.22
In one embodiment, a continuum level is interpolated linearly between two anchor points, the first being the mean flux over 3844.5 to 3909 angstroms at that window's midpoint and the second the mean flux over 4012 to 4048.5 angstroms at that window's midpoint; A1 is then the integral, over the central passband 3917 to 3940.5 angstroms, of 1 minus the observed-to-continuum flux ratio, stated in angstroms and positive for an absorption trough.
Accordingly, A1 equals 9.65 angstroms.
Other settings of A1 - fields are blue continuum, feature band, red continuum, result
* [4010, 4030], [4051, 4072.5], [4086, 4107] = 2.9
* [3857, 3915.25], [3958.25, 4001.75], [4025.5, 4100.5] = 5.2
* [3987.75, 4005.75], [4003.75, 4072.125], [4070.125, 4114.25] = 2.3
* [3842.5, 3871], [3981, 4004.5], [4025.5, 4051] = -2.6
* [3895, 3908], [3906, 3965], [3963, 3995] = 6.2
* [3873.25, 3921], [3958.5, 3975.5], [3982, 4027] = 9.1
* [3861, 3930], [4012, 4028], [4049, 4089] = -3.5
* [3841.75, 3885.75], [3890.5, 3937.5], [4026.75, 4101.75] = 6.2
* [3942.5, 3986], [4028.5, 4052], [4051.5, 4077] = -3.1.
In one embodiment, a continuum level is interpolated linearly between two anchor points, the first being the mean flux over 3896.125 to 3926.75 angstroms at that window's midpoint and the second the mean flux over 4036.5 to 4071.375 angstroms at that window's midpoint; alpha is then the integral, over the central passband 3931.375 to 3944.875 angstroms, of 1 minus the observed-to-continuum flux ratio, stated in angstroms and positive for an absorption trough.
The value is 7.5 angstroms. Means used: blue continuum 13.5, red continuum 20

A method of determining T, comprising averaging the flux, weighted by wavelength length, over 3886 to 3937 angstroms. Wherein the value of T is 11.6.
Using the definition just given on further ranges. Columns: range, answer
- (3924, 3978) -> 9.61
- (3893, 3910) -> 12.5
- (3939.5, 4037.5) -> 16.6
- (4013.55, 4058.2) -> 21.1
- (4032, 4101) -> 20.8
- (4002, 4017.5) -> 21.1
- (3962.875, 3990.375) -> 13.4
